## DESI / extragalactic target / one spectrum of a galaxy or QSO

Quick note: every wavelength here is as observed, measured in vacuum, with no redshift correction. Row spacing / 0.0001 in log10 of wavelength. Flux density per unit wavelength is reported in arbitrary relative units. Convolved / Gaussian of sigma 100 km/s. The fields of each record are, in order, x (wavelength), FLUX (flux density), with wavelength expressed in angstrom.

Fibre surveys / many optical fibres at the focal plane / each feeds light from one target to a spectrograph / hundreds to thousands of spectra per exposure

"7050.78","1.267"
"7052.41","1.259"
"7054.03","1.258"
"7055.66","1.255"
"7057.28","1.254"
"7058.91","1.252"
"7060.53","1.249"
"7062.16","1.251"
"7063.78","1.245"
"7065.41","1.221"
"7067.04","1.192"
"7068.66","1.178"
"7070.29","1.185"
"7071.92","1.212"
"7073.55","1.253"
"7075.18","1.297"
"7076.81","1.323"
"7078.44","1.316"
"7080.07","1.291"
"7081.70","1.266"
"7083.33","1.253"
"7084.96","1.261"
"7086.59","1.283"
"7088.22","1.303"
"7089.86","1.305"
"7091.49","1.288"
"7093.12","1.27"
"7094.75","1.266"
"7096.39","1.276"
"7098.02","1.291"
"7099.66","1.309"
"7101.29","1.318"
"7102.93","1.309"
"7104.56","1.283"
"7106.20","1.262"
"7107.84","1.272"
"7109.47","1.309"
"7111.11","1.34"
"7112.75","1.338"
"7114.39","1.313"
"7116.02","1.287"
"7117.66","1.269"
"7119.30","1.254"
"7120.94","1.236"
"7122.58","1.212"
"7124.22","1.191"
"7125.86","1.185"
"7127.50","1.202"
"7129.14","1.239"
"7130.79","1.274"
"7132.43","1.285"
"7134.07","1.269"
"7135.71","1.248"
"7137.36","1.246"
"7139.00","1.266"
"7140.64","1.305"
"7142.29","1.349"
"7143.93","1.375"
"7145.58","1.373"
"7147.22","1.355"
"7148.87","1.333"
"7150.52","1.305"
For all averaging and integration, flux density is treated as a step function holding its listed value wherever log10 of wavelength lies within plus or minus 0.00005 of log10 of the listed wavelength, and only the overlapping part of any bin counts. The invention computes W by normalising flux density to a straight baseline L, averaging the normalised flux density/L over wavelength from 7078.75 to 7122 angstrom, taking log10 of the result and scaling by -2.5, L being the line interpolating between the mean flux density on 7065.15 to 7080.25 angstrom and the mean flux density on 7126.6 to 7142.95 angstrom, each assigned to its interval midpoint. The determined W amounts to -0.03 mag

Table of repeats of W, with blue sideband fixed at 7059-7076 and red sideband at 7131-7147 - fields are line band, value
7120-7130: 0.068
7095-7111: -0.023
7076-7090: -0.036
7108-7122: -0.011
